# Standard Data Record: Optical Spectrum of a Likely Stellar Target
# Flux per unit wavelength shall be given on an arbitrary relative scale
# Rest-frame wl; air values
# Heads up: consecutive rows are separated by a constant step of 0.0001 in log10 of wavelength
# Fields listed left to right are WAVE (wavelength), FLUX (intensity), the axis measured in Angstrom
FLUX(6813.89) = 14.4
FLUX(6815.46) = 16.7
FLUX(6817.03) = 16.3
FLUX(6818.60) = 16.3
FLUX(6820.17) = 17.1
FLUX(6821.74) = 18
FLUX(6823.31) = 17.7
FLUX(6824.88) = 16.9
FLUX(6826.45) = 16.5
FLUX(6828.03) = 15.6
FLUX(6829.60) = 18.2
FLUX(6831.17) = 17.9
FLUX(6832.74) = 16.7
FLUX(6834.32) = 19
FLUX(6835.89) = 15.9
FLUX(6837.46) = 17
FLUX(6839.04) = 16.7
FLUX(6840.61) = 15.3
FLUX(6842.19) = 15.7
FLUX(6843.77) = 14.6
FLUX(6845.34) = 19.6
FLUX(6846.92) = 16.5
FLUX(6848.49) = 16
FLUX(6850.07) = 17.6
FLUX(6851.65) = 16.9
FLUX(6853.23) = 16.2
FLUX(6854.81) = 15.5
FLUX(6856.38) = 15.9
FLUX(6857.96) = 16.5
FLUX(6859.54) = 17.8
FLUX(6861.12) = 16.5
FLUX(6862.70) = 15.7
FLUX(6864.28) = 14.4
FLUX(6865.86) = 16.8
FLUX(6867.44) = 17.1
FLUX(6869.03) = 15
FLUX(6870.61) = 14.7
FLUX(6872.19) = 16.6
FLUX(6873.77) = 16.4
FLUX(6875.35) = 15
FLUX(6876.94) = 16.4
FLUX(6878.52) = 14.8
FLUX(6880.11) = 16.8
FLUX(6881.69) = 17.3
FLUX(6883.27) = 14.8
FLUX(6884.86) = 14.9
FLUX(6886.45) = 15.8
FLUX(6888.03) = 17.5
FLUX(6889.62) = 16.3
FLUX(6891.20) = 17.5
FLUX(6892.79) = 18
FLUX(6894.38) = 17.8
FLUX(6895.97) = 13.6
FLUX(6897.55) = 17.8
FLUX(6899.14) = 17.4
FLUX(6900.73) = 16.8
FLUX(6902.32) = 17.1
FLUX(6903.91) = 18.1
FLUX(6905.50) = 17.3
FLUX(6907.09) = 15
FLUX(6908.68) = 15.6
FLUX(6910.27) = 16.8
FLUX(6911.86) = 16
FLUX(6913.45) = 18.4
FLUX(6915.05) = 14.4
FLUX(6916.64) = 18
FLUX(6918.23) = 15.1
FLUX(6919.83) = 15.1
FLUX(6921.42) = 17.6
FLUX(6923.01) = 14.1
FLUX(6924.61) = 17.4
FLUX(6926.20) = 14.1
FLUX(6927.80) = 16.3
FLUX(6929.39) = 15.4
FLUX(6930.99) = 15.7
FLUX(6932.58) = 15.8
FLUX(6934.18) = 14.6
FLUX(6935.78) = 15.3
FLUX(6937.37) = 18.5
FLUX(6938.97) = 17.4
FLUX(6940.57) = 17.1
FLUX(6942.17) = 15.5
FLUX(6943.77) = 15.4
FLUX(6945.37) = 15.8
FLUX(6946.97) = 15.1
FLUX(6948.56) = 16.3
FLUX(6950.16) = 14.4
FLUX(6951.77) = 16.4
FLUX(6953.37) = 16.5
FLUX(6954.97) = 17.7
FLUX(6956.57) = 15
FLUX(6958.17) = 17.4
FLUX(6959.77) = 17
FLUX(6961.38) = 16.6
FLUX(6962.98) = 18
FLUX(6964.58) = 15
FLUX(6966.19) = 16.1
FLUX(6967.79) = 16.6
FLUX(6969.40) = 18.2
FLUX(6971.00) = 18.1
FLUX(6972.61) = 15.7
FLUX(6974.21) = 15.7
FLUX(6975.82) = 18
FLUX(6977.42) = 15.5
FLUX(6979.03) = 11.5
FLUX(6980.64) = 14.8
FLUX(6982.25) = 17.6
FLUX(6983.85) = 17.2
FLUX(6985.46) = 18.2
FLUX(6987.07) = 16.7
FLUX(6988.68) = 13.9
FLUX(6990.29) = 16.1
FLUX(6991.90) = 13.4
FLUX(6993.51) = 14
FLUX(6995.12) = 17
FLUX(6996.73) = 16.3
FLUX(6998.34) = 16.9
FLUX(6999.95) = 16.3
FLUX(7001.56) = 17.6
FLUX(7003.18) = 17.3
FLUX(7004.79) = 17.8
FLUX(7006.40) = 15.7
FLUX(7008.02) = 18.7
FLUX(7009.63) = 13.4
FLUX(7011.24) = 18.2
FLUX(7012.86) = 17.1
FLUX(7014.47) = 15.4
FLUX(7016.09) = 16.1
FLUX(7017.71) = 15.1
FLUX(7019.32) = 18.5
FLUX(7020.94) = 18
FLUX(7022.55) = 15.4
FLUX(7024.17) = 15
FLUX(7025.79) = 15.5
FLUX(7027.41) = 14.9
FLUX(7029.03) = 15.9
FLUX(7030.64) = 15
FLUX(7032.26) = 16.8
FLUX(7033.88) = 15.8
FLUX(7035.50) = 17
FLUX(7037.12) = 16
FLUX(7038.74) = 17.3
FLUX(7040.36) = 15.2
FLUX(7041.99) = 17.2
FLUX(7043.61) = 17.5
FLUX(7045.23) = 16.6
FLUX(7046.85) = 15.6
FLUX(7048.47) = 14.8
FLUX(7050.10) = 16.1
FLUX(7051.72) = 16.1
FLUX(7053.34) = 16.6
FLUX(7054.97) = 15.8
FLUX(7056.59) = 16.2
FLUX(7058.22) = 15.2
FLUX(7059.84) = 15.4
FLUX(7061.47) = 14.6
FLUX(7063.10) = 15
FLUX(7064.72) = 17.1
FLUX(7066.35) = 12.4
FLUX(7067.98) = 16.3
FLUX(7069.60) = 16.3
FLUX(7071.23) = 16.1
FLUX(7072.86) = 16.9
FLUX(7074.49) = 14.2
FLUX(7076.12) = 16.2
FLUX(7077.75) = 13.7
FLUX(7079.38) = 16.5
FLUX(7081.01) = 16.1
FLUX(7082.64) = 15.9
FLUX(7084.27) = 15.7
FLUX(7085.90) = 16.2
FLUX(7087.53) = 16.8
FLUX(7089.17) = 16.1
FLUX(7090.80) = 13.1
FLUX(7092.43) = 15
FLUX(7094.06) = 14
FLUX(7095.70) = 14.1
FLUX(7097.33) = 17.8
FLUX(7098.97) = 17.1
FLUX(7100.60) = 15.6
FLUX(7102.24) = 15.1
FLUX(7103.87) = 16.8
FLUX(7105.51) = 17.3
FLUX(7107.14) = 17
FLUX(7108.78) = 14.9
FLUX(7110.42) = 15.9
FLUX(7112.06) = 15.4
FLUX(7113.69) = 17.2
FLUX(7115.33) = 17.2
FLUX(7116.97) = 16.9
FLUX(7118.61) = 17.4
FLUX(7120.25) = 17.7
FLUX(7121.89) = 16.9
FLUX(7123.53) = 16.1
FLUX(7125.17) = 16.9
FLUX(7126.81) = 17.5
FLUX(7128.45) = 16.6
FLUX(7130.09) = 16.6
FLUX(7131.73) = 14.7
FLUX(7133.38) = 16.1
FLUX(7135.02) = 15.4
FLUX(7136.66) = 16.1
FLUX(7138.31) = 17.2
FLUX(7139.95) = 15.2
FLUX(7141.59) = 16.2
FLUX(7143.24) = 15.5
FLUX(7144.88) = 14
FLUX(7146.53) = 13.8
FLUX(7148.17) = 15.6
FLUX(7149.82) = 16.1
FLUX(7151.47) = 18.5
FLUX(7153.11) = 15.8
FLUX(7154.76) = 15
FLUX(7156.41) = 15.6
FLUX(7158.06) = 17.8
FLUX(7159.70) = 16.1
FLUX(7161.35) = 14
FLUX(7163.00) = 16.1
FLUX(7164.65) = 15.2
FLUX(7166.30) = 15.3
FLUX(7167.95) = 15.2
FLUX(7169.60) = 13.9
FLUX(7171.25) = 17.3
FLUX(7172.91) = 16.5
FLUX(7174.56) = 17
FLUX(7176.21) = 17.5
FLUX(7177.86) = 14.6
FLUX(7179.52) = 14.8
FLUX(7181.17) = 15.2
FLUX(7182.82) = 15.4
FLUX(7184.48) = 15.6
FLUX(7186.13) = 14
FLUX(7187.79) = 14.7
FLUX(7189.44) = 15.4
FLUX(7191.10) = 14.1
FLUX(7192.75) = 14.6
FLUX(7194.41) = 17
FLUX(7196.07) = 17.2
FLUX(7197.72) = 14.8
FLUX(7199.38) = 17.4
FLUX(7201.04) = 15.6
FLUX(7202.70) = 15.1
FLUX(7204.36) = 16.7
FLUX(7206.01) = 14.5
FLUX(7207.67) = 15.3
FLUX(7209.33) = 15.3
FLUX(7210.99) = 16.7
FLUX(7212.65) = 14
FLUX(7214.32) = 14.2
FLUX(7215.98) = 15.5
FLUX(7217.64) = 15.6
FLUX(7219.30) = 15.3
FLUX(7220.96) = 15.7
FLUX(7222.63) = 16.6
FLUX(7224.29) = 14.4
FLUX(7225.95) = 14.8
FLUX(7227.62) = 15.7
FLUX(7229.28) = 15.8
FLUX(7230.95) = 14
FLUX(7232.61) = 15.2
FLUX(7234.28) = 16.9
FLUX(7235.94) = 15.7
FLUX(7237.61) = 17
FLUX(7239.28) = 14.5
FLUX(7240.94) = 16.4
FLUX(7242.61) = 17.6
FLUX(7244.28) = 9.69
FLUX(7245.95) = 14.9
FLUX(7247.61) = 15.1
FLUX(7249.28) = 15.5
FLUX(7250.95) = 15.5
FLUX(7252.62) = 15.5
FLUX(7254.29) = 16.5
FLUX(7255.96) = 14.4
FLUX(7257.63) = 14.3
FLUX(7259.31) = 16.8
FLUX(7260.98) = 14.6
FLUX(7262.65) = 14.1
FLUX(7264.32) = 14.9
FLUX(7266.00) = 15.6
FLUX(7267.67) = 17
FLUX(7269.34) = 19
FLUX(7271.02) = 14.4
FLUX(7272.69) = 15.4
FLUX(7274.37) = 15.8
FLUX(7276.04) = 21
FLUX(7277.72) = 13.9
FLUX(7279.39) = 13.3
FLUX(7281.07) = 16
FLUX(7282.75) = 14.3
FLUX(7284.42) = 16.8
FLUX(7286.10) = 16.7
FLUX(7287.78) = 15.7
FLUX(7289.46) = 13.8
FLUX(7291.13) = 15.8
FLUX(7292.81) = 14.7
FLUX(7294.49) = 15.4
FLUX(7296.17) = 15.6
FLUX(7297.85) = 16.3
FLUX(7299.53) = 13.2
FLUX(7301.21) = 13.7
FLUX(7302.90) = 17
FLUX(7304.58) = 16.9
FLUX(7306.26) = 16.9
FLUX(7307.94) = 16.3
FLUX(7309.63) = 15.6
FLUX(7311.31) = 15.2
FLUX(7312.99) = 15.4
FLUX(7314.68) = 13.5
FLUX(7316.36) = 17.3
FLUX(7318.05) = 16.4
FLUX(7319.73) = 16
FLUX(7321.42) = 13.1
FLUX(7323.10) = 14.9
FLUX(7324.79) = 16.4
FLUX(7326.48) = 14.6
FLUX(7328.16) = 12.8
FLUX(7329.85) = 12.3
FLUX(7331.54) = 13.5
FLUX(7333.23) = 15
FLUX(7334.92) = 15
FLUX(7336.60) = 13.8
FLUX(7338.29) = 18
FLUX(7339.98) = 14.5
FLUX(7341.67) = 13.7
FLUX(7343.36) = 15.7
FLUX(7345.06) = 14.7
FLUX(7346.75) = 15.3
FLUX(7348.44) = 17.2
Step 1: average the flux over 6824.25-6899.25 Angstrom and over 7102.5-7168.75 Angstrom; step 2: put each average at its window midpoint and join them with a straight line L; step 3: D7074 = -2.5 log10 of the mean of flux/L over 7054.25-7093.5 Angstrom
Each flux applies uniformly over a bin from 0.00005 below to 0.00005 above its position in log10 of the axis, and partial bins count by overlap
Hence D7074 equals 0.045 mag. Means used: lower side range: 16.4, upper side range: 16.1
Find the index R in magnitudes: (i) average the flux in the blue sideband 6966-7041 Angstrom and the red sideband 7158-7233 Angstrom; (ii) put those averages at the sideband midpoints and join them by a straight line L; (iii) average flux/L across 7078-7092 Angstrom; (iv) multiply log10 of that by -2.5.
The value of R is 0.01 mag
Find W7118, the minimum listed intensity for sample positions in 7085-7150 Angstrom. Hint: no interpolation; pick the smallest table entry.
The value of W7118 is 13.1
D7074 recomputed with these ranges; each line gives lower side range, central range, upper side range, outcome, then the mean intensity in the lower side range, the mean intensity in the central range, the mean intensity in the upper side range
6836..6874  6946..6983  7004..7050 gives 0.00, 16.3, 16.2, 16.3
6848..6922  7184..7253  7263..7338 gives 0.01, 16.4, 15.4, 15.4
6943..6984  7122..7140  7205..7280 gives -0.04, 16.2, 16.3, 15.4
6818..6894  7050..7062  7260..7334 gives 0.02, 16.5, 15.8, 15.4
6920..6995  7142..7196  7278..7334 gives 0.00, 16.1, 15.6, 15.2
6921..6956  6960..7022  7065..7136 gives -0.03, 16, 16.4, 16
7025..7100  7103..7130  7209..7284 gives -0.07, 15.8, 16.7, 15.4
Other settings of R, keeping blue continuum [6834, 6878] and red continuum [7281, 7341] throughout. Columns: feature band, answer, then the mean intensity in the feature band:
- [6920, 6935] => 0.033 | 15.6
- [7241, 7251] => 0.042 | 14.8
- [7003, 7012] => -0.059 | 16.8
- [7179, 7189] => 0.038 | 15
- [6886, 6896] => -0.045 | 16.9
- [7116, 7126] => -0.087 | 17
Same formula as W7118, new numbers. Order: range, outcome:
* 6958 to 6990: 11.5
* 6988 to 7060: 13.4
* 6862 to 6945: 13.6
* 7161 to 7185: 13.9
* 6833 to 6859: 14.6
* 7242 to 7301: 9.69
